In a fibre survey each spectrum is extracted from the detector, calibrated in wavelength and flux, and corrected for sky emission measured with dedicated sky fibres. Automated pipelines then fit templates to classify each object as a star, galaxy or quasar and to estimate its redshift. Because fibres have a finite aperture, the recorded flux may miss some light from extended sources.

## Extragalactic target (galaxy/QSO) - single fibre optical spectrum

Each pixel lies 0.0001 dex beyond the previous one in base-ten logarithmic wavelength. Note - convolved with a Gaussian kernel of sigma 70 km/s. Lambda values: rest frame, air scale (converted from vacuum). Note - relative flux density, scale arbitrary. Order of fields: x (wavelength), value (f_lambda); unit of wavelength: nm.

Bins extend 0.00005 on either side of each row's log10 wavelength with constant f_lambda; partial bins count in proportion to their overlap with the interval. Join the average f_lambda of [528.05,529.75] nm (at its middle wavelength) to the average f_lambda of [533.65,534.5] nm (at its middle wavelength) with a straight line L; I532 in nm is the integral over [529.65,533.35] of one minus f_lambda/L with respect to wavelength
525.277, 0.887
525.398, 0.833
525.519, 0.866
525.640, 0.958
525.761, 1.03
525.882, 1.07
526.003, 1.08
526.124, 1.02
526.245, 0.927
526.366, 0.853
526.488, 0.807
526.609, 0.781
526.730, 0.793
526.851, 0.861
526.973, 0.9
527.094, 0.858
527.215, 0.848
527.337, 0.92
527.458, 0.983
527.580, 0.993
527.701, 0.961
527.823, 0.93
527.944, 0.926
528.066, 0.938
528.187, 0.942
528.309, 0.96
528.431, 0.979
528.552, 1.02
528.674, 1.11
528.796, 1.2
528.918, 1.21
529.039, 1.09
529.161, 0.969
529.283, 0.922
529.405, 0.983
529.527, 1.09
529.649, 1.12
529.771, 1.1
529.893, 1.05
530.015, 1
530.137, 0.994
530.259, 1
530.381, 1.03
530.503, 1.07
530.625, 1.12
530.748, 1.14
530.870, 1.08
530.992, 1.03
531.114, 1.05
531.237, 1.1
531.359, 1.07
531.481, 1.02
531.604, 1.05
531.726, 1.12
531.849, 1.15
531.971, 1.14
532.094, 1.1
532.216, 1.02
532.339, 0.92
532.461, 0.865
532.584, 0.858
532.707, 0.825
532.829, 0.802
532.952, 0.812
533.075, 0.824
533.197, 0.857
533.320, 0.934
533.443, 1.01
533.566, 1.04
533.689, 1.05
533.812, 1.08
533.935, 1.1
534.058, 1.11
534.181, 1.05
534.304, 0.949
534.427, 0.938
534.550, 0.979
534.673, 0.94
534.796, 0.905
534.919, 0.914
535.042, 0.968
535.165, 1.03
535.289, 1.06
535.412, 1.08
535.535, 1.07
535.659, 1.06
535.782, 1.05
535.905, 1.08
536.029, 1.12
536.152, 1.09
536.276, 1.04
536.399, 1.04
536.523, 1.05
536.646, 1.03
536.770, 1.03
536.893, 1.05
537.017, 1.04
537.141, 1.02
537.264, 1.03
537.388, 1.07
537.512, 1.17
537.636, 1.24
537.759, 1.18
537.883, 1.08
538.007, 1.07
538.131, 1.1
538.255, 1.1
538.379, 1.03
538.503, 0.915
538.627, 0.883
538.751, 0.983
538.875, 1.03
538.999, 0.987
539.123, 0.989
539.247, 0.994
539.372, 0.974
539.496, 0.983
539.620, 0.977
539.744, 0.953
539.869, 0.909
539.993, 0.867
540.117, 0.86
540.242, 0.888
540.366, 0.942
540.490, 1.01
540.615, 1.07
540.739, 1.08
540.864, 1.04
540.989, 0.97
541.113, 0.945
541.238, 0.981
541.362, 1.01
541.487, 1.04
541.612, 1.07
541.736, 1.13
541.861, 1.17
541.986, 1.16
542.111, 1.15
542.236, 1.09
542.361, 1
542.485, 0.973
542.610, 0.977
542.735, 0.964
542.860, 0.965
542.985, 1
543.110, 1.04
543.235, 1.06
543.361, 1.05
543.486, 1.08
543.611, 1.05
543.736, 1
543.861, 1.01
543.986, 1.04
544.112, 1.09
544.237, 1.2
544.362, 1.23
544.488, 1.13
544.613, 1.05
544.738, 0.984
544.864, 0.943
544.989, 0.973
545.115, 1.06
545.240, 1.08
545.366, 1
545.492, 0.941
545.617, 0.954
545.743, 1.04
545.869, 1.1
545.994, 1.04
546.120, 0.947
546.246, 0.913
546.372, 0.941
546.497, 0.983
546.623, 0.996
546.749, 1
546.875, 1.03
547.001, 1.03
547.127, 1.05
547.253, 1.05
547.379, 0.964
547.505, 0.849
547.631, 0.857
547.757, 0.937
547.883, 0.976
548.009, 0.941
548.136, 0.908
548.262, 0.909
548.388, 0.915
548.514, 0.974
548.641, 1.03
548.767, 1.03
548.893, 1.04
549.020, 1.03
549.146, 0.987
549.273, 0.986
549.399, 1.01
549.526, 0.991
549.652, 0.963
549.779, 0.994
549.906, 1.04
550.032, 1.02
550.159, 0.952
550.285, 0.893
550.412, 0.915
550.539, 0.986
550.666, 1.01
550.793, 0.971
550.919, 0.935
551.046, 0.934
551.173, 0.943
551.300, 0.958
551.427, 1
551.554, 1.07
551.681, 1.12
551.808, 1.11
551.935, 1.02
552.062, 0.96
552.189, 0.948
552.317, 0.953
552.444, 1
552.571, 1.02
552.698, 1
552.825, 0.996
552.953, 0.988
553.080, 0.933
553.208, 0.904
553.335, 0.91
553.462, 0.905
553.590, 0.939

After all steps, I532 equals 0.12 nm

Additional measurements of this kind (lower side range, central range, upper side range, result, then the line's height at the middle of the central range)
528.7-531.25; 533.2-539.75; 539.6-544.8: 0.10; 1.05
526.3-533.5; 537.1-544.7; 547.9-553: -0.37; 0.985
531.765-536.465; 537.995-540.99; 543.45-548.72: 0.05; 1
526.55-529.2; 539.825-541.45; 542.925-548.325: 0.05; 0.997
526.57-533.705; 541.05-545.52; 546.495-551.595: -0.30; 0.981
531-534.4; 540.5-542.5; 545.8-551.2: -0.14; 0.985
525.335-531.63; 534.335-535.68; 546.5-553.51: 0.00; 0.989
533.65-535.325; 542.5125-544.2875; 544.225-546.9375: -0.03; 1.02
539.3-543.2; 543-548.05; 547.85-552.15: -0.10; 0.996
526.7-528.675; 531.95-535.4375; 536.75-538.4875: 0.19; 1.02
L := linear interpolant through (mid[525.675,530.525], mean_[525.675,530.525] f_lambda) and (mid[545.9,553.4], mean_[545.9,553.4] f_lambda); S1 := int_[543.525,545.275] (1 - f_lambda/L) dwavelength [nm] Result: -0.14 nm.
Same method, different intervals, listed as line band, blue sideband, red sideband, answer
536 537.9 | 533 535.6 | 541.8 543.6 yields -0.13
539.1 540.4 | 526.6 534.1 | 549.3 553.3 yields 0.07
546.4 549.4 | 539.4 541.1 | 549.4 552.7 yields 0.01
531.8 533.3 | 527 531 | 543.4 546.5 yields 0.13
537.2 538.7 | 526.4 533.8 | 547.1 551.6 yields -0.14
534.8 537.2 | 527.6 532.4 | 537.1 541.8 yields -0.03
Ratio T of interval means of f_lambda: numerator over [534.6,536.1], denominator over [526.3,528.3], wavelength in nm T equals 1.1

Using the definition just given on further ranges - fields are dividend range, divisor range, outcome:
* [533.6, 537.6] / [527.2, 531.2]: 1.01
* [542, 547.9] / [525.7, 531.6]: 1.02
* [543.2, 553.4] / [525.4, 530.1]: 1.02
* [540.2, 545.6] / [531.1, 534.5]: 1.04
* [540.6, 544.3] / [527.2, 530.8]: 1.02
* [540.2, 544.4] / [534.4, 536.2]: 1.02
